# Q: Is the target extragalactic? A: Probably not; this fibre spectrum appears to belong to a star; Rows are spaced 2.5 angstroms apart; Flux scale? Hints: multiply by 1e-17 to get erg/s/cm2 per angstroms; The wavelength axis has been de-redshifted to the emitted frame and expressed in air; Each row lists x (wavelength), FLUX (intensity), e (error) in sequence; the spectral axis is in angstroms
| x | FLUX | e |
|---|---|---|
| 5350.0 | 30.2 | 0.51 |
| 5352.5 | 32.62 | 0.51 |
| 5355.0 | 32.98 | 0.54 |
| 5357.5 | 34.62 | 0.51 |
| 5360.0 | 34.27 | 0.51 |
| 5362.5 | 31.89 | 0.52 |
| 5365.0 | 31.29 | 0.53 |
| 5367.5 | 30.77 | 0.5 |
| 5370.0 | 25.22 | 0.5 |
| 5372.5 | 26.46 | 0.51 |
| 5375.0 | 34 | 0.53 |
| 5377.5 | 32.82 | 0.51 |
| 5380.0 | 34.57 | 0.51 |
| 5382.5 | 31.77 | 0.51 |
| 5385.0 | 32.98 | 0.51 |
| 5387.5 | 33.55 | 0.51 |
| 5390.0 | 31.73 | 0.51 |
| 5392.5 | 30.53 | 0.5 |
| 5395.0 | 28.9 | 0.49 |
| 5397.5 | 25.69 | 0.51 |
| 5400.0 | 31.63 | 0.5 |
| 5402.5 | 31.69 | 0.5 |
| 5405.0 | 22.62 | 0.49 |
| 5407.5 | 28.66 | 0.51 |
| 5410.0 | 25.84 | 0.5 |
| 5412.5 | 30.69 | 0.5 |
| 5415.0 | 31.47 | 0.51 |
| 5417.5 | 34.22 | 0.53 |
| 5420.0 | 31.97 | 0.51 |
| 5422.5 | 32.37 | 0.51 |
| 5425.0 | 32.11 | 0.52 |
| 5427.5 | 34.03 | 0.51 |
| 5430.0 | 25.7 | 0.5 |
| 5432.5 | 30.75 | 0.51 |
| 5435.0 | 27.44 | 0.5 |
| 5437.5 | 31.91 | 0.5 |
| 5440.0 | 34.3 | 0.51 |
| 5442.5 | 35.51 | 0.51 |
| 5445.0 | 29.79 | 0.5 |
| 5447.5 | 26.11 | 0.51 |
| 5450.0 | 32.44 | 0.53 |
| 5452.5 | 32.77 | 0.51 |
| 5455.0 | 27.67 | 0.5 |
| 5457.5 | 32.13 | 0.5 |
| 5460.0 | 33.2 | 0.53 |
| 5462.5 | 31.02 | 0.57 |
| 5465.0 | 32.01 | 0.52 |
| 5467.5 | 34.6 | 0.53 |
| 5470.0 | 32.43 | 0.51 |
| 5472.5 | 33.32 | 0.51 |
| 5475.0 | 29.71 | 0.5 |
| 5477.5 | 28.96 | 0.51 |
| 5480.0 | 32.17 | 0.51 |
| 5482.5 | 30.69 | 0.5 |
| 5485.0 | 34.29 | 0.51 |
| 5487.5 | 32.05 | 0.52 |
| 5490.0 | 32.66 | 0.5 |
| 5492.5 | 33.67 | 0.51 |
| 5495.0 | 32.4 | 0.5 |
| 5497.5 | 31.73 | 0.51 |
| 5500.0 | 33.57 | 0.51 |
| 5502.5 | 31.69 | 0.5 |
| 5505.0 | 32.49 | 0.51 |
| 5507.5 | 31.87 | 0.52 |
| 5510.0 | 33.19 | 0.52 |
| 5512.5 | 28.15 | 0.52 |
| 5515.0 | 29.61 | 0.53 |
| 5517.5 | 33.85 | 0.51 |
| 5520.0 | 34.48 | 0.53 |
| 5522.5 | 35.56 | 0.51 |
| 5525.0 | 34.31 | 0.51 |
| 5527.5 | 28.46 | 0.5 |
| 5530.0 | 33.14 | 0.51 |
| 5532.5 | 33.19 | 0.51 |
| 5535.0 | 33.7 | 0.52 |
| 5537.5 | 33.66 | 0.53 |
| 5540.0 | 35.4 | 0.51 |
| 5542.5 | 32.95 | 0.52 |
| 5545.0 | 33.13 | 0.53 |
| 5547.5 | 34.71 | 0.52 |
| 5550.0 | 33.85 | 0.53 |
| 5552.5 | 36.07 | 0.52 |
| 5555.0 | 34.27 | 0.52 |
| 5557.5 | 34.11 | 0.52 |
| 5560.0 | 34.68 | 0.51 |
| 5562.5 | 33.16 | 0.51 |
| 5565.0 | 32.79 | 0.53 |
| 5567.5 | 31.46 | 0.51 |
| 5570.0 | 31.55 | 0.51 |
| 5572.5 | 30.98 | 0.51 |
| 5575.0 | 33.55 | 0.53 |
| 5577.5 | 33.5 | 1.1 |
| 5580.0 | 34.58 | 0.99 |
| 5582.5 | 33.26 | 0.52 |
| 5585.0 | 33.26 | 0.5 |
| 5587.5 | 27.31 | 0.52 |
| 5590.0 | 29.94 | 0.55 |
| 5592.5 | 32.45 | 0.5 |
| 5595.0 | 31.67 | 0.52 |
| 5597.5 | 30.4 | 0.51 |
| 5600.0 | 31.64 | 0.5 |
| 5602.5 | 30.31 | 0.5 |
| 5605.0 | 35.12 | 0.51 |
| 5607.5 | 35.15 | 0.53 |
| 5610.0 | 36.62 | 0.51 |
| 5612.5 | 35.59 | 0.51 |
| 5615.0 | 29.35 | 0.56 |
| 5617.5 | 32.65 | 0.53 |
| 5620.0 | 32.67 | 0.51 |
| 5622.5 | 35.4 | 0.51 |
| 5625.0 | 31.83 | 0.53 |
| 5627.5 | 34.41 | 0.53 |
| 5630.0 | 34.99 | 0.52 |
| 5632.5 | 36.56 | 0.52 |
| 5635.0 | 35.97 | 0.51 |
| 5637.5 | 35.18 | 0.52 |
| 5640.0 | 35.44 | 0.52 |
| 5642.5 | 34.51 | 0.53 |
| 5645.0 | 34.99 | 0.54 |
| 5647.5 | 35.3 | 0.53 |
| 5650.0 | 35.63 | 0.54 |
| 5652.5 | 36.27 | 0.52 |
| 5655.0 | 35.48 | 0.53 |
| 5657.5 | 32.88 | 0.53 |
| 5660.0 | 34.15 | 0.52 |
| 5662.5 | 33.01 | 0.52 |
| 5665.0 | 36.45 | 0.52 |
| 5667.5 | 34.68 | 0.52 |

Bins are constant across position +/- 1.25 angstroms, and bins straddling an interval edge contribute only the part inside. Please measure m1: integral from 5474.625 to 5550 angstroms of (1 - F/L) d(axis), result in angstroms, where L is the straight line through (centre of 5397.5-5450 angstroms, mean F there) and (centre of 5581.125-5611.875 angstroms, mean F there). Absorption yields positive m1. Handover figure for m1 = -2.84 angstroms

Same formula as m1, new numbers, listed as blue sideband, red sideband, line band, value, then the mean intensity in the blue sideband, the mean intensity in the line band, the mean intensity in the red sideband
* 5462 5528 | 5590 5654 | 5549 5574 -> -0.1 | 32.2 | 33.3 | 33.9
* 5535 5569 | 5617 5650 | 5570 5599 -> 1.9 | 33.8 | 31.9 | 34.7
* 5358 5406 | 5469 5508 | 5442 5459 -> 0.5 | 30.8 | 30.7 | 32.1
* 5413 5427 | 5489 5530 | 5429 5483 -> 2.1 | 32.4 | 31.2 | 32.4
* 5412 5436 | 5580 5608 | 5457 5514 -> -1.2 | 31.1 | 32.1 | 31.9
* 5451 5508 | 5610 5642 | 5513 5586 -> -0.4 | 32.1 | 33.3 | 34.3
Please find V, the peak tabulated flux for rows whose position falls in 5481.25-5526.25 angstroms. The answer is 35.56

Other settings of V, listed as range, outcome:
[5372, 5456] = 35.51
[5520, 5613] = 36.62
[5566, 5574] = 31.55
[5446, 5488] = 34.6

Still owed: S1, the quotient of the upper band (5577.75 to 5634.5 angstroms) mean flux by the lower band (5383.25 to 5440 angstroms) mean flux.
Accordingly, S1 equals 1.09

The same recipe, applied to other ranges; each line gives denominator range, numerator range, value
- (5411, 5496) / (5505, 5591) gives 1.04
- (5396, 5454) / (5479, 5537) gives 1.07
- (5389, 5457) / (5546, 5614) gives 1.09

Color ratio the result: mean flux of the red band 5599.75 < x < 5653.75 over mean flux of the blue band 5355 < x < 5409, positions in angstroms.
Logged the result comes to 1.1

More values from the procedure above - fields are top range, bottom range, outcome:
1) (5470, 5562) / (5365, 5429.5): 1.07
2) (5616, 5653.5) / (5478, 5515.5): 1.09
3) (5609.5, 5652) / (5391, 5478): 1.12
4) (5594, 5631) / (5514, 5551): 0.99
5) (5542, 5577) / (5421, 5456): 1.08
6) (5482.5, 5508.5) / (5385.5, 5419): 1.09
